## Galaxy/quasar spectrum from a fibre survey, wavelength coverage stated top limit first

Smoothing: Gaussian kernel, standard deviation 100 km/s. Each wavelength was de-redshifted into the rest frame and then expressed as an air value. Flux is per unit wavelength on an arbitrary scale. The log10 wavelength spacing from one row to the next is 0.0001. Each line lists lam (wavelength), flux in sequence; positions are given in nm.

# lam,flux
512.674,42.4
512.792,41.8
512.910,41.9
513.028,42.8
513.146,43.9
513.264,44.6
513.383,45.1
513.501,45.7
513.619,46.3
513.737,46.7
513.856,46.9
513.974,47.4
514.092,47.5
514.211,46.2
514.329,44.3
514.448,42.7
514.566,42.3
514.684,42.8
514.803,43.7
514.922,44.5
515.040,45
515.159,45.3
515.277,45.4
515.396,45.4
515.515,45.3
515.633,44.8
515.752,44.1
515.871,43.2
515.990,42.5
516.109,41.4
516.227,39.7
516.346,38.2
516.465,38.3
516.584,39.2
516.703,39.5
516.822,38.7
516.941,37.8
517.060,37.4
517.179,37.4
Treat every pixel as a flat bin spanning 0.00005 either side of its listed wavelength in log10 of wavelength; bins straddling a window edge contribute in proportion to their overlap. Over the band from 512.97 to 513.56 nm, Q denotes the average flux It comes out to 44.4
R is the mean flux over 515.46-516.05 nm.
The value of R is 44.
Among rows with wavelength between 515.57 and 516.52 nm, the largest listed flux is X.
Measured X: 44.8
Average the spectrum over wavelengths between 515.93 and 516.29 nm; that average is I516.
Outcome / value 41.2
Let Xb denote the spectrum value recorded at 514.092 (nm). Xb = 47.5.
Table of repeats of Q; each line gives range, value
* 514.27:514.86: 43.2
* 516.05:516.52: 39.5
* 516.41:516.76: 39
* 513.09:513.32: 44.3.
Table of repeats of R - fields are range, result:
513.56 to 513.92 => 46.6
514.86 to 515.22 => 45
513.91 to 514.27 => 47.1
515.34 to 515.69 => 45.2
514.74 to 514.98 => 43.9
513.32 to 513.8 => 45.9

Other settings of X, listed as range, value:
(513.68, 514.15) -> 47.5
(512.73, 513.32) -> 44.6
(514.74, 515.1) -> 45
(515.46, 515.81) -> 45.3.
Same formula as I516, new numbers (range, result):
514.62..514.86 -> 43.2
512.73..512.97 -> 41.9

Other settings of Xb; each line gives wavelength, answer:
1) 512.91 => 41.9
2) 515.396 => 45.4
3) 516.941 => 37.8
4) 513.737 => 46.7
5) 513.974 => 47.4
